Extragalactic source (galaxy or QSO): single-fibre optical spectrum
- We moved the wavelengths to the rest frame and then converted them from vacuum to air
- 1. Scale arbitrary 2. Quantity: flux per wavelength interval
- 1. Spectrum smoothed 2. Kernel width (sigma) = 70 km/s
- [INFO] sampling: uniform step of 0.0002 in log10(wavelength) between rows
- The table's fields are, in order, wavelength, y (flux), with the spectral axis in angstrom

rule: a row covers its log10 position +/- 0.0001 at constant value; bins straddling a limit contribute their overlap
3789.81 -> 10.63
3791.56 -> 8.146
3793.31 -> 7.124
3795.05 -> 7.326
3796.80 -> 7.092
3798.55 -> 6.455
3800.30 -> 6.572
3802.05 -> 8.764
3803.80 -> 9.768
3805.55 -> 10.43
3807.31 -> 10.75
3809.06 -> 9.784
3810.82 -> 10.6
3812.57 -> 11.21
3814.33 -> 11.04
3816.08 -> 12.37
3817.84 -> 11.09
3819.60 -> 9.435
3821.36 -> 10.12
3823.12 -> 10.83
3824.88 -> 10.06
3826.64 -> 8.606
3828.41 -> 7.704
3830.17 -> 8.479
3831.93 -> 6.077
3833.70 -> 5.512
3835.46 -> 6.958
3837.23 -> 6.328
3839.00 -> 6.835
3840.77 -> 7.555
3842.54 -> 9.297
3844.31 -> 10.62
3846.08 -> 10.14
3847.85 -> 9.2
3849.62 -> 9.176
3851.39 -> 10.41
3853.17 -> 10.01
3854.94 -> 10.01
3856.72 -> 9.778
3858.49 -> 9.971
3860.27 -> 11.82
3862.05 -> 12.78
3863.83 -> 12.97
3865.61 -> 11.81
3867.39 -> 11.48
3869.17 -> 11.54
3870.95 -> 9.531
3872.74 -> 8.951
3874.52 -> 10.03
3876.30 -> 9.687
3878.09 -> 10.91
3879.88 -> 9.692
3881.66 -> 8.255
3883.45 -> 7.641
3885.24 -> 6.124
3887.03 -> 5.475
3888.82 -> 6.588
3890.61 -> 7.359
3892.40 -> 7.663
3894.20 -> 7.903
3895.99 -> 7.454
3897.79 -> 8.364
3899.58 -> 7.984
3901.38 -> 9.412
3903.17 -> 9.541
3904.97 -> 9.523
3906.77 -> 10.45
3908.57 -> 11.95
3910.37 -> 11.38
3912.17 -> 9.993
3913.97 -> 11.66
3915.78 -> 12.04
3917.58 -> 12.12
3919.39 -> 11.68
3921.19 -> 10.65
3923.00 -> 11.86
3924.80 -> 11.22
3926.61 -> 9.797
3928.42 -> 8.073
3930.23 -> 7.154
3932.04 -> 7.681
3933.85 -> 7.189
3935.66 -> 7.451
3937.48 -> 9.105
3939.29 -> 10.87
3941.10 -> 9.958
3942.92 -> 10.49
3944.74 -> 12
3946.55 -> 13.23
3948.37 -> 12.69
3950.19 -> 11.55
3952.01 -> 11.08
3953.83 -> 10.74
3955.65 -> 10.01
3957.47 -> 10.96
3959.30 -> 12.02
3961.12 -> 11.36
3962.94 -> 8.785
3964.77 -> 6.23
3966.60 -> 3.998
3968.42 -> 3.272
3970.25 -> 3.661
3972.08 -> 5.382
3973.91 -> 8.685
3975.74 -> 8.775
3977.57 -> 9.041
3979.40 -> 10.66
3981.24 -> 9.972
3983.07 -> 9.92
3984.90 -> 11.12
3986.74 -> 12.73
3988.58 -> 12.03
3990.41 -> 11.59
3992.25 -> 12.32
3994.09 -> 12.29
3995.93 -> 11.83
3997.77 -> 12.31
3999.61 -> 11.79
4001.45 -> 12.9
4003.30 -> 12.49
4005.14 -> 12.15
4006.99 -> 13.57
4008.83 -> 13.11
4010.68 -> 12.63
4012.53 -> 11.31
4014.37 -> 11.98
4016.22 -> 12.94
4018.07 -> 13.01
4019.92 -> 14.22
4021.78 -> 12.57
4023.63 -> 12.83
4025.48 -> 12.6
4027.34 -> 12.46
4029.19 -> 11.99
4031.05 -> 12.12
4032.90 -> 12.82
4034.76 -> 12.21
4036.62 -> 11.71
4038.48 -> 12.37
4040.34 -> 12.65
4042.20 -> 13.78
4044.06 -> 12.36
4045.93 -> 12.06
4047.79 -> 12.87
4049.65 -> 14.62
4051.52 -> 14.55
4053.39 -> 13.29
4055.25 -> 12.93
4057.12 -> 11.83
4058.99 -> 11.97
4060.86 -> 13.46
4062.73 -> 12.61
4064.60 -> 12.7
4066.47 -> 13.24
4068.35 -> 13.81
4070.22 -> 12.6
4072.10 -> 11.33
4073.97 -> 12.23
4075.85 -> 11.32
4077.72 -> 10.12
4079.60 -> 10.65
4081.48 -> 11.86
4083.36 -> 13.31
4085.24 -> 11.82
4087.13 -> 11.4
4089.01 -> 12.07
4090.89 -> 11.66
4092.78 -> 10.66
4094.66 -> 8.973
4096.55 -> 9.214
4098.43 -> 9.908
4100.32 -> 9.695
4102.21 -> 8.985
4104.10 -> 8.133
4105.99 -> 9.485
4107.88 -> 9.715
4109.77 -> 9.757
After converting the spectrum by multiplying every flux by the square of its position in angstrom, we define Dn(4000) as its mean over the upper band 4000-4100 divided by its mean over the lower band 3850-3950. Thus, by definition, 1.34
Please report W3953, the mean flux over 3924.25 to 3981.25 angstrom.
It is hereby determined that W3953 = 9.13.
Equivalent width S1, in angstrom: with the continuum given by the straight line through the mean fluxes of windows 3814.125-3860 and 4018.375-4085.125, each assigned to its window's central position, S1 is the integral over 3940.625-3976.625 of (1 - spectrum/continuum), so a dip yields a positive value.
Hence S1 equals 5.9 angstrom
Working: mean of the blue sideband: 9.15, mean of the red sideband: 12.6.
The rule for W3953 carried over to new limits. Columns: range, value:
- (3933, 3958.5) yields 10.5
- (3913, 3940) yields 9.89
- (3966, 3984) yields 7.41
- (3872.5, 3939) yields 9.21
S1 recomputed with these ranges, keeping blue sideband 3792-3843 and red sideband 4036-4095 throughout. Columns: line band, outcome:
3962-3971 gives 4.67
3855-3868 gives -2.82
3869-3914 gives 3.97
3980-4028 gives -3.41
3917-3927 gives -0.99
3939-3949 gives -0.93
